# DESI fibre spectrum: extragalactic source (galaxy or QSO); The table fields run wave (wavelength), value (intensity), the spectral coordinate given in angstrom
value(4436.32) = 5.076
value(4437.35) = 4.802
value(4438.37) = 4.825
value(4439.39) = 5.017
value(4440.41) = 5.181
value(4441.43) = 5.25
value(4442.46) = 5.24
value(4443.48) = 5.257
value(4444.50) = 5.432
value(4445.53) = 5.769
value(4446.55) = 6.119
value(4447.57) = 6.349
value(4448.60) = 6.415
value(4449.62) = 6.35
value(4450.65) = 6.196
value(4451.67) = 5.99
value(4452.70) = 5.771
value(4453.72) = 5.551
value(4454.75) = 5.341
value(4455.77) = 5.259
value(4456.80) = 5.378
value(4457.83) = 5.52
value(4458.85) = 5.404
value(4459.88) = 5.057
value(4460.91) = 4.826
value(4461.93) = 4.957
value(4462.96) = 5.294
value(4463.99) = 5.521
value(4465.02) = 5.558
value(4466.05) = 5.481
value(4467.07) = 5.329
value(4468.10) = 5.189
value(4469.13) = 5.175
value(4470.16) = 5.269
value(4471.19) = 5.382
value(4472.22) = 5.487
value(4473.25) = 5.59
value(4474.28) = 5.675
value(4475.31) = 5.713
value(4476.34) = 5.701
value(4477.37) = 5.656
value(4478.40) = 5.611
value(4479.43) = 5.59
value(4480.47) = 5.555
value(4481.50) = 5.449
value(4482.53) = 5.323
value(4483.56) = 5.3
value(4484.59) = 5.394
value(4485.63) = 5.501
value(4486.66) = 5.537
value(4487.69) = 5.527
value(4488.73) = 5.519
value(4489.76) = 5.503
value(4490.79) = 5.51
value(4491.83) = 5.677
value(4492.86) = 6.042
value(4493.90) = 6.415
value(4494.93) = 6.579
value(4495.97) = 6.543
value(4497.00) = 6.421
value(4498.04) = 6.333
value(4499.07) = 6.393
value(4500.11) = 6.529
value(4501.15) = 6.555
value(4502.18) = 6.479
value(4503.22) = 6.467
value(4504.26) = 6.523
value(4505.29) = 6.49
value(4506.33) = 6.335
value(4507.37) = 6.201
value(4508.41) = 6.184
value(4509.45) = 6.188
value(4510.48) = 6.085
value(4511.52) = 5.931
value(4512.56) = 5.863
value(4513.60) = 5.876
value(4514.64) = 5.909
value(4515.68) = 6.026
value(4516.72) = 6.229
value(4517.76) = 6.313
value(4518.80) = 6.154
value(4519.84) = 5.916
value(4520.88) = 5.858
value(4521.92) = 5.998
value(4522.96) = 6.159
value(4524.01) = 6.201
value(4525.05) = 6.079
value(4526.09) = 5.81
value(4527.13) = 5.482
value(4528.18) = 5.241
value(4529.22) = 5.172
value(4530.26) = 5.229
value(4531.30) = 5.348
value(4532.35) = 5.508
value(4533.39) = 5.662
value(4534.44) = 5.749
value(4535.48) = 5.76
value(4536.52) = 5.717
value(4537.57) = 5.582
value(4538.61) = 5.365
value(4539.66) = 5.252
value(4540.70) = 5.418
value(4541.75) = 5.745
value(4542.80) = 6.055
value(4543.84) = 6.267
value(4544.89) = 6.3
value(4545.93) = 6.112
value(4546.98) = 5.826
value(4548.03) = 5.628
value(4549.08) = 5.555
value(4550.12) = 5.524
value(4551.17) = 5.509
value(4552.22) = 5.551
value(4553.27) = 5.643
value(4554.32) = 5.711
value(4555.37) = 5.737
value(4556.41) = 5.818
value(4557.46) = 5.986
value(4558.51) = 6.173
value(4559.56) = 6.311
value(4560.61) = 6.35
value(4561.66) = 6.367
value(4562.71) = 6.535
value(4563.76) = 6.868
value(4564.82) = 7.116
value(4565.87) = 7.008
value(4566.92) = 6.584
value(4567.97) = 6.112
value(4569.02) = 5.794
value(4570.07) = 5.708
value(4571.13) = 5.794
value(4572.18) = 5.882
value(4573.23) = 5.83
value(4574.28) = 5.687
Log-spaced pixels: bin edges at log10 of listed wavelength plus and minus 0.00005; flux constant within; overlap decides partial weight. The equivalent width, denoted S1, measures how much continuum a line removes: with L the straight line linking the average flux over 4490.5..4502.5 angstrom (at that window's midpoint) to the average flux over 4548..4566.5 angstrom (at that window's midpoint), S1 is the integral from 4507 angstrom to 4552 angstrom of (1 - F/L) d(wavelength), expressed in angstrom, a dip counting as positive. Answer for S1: 2.8 angstrom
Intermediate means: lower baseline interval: 6.3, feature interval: 5.81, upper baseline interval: 6.09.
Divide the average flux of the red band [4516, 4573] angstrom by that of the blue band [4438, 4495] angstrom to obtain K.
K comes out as 1.1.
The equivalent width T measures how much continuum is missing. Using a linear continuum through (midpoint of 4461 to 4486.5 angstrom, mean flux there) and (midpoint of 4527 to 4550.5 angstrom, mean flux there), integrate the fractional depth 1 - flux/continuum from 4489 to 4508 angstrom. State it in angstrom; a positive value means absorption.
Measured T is -2.6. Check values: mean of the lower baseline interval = 5.44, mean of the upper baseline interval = 5.63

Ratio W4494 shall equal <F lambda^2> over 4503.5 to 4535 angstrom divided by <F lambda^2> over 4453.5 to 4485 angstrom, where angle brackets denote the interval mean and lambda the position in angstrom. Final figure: 1.1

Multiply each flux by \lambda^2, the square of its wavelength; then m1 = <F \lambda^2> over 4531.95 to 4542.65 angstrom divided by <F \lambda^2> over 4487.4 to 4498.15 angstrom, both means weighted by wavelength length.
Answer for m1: 0.95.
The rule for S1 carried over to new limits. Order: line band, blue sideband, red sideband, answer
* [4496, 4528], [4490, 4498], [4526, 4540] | -1.7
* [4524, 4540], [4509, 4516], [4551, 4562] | 1.1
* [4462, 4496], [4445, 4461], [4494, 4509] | 3.0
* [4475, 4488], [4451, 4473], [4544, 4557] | -0.1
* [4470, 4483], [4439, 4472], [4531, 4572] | 0.1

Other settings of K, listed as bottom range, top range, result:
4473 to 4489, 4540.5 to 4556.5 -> 1.04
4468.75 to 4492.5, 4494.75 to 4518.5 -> 1.14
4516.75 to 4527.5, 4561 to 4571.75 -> 1.06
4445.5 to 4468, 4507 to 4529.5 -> 1.06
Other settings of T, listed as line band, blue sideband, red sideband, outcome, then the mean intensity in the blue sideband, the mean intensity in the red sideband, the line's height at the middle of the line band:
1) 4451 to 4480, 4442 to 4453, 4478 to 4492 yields 1.33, 5.91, 5.49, 5.71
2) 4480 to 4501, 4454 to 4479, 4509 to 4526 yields -0.60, 5.39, 6.04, 5.7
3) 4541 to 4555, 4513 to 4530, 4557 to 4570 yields 0.95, 5.89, 6.41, 6.22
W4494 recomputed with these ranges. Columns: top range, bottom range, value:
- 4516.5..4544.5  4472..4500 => 1.01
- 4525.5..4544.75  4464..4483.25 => 1.05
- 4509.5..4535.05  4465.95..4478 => 1.09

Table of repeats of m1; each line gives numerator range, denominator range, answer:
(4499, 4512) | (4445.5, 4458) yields 1.11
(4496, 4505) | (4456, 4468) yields 1.24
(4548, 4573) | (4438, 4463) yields 1.15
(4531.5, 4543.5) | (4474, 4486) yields 1.04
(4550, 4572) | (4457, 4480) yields 1.18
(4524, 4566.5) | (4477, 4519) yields 1.00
